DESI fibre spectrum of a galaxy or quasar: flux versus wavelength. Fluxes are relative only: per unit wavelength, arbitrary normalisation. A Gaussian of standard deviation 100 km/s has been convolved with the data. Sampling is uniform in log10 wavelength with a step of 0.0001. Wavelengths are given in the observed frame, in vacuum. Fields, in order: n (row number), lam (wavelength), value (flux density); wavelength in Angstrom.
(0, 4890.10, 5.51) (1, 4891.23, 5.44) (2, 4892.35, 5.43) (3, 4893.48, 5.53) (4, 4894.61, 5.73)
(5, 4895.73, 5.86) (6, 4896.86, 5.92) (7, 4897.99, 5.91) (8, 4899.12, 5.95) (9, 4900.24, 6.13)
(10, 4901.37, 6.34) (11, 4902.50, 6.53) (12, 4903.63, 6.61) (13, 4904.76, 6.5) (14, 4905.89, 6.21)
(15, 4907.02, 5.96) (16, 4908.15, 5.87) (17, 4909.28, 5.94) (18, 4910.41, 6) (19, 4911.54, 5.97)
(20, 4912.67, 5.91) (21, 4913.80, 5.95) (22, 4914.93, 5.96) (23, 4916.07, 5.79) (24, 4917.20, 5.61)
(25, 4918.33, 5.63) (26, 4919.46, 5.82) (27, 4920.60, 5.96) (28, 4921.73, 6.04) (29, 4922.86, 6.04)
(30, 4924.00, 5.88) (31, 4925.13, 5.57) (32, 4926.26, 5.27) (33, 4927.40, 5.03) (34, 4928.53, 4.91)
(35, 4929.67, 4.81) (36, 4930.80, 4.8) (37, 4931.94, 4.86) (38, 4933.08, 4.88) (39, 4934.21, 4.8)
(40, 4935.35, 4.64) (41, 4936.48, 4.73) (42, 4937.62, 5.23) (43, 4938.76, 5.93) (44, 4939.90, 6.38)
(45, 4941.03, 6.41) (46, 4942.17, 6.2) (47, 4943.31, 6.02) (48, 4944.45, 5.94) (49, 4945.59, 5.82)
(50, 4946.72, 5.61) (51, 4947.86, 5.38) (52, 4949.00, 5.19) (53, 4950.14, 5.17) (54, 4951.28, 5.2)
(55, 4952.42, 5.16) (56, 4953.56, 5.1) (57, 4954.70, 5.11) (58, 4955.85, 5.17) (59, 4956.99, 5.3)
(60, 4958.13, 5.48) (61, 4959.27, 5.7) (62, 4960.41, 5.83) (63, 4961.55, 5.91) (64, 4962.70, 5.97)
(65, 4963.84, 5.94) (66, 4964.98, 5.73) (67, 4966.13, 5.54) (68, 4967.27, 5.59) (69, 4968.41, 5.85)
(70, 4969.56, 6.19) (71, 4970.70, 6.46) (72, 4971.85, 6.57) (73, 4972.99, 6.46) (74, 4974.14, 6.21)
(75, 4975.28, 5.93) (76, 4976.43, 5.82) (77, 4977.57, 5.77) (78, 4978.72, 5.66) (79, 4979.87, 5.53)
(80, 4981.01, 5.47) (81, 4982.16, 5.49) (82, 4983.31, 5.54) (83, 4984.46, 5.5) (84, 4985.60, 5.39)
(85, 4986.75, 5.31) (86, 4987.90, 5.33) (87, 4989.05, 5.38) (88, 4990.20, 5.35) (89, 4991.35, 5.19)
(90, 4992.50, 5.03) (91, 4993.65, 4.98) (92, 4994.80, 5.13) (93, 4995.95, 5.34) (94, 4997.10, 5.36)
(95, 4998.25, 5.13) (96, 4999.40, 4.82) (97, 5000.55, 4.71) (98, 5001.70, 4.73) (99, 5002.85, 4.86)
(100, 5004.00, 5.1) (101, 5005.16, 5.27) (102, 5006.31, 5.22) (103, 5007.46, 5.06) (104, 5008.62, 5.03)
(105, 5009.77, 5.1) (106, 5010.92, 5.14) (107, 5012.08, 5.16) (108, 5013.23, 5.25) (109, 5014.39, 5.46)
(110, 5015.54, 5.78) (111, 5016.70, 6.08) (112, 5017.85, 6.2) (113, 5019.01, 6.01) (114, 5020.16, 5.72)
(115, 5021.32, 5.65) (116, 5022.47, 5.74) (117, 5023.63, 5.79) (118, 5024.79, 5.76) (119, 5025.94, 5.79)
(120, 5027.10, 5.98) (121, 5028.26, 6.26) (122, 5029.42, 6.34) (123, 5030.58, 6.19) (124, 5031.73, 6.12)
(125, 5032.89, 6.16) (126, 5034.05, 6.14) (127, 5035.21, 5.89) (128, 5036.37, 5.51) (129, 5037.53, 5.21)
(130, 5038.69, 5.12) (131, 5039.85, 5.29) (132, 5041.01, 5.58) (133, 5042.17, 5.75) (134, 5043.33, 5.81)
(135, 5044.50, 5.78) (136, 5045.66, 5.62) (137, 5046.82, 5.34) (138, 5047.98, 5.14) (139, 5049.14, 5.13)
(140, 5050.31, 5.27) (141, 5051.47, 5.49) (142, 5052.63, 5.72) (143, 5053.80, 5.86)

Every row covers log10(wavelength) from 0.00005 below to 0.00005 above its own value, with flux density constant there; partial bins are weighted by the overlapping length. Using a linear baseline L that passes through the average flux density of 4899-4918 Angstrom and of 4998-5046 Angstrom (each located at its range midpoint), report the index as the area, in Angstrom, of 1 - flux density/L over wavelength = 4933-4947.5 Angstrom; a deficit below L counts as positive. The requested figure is 0.79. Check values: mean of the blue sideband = 6.07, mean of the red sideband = 5.56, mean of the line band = 5.61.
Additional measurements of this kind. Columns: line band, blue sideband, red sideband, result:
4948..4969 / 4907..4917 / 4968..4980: 1.8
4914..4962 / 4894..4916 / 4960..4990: 3.6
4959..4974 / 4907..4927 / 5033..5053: -0.7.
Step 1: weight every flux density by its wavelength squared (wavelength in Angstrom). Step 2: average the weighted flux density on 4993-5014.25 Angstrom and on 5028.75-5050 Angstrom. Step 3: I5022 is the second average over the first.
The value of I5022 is 1.1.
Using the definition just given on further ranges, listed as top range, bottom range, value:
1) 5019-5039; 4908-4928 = 1.06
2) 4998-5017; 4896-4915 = 0.88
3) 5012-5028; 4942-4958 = 1.09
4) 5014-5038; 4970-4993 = 1.06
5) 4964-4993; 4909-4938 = 1.07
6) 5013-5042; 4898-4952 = 1.06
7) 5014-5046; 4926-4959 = 1.13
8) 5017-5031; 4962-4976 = 1.01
